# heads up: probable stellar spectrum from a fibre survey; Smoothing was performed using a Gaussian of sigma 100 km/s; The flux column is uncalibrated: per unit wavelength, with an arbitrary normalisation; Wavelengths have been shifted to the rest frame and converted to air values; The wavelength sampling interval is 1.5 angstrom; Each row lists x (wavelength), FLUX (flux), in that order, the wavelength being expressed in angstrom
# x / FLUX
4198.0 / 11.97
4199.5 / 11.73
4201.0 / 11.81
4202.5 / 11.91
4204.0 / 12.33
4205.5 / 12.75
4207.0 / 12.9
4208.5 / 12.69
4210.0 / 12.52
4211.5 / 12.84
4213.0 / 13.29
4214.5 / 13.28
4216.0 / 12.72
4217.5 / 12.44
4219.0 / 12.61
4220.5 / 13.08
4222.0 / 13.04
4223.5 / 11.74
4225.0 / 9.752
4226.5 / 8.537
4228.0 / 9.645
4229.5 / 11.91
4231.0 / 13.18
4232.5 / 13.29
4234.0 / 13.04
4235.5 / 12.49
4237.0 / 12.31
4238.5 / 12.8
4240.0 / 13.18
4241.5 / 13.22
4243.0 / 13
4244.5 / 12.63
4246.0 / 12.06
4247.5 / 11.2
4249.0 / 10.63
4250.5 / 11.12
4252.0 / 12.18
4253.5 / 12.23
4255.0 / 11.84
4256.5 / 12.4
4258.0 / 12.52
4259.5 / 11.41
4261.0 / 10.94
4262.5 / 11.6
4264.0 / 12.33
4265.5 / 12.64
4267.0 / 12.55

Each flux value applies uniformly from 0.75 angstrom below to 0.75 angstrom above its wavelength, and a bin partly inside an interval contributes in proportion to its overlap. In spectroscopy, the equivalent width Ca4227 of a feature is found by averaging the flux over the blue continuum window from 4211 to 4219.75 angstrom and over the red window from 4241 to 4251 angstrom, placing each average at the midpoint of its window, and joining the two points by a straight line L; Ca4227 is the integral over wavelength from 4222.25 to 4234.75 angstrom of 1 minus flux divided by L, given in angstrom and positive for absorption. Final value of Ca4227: 1.0 angstrom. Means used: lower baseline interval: 12.9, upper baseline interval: 12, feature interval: 11.5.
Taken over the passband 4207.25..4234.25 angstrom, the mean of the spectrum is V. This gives 12.2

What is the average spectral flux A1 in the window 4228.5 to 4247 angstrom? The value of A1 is 12.7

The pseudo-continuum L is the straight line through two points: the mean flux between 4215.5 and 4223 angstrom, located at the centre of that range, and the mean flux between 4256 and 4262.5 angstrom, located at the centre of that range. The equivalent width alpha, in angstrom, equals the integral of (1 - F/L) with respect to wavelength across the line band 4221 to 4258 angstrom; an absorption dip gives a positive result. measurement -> 0.75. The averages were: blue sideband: 12.7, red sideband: 11.8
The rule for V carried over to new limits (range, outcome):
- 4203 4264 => 12.2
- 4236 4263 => 12.1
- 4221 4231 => 11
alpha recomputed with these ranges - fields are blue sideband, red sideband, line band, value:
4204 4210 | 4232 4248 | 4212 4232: 1.1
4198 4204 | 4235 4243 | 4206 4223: -0.8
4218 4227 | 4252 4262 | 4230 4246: -1.6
